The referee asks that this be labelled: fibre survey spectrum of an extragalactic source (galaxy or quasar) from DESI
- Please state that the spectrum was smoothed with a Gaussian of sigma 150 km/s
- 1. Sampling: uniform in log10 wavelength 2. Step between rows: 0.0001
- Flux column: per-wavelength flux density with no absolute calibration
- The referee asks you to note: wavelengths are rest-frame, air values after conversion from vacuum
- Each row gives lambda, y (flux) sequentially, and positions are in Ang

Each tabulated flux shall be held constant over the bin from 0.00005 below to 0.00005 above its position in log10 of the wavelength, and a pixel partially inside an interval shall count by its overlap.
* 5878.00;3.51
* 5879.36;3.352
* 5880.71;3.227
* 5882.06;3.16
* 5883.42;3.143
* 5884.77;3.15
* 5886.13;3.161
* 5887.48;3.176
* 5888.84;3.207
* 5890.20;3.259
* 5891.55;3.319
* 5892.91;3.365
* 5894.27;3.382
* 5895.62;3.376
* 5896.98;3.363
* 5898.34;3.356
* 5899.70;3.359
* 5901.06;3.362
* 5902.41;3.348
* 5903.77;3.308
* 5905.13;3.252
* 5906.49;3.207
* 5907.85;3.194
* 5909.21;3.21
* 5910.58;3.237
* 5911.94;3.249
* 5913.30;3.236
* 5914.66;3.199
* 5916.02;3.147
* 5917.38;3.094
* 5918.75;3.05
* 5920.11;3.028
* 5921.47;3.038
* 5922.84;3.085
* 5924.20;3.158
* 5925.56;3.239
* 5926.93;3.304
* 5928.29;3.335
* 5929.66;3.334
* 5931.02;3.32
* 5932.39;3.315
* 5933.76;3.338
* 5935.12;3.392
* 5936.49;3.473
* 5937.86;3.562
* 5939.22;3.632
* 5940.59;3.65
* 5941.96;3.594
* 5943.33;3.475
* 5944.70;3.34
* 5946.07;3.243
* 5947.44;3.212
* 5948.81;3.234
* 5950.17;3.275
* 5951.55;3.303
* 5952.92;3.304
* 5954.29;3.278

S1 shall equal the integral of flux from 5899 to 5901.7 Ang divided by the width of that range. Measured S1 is 3.36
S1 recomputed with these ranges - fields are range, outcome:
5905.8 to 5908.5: 3.2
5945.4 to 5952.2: 3.25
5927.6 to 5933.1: 3.32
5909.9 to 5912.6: 3.24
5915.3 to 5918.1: 3.12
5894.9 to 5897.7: 3.37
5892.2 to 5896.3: 3.37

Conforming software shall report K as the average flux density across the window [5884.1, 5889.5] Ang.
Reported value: 3.17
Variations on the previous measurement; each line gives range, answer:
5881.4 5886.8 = 3.15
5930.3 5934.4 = 3.32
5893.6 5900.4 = 3.37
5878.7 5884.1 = 3.22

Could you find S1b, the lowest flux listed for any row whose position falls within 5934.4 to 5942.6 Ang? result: 3.392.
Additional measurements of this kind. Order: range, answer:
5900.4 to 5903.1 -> 3.348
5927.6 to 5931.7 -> 3.32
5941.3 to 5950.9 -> 3.212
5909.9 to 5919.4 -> 3.05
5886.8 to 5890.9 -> 3.176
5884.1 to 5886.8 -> 3.15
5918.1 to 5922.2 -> 3.028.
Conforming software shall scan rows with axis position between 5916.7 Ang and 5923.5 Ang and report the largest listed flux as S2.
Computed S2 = 3.094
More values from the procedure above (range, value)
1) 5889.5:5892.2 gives 3.319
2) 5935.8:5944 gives 3.65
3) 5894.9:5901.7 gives 3.376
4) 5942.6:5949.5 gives 3.475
